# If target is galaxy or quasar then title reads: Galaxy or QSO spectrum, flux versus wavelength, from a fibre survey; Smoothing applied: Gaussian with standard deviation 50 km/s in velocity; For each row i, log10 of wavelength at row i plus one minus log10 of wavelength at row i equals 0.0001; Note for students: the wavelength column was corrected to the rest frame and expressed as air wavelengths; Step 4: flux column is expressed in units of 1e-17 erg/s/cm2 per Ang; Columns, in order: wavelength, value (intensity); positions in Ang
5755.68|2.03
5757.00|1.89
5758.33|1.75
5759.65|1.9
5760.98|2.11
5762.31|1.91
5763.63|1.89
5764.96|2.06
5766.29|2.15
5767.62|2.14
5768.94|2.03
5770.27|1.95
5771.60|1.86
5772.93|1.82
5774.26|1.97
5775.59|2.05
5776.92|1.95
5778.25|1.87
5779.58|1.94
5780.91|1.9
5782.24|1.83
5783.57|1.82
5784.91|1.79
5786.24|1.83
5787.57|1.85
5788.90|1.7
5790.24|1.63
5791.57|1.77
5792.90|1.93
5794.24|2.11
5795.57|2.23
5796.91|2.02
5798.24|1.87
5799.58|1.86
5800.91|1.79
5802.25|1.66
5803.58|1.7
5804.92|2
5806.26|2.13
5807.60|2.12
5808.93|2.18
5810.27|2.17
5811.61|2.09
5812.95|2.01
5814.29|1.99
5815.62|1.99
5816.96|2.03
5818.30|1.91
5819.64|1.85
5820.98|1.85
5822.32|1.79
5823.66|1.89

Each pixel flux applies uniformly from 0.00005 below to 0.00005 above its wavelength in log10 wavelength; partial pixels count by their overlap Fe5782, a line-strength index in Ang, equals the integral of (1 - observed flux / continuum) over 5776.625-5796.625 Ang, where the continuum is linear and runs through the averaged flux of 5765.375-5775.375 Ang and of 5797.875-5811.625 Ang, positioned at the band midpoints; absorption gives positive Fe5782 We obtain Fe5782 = 1.0 Ang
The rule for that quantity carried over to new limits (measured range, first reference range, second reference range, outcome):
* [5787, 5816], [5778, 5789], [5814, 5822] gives -0.9 Ang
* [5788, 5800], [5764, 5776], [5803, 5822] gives 0.6 Ang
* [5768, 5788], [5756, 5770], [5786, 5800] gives 0.4 Ang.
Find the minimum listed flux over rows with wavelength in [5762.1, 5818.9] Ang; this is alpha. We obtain 1.63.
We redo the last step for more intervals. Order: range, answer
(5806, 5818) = 1.99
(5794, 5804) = 1.66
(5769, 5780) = 1.82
